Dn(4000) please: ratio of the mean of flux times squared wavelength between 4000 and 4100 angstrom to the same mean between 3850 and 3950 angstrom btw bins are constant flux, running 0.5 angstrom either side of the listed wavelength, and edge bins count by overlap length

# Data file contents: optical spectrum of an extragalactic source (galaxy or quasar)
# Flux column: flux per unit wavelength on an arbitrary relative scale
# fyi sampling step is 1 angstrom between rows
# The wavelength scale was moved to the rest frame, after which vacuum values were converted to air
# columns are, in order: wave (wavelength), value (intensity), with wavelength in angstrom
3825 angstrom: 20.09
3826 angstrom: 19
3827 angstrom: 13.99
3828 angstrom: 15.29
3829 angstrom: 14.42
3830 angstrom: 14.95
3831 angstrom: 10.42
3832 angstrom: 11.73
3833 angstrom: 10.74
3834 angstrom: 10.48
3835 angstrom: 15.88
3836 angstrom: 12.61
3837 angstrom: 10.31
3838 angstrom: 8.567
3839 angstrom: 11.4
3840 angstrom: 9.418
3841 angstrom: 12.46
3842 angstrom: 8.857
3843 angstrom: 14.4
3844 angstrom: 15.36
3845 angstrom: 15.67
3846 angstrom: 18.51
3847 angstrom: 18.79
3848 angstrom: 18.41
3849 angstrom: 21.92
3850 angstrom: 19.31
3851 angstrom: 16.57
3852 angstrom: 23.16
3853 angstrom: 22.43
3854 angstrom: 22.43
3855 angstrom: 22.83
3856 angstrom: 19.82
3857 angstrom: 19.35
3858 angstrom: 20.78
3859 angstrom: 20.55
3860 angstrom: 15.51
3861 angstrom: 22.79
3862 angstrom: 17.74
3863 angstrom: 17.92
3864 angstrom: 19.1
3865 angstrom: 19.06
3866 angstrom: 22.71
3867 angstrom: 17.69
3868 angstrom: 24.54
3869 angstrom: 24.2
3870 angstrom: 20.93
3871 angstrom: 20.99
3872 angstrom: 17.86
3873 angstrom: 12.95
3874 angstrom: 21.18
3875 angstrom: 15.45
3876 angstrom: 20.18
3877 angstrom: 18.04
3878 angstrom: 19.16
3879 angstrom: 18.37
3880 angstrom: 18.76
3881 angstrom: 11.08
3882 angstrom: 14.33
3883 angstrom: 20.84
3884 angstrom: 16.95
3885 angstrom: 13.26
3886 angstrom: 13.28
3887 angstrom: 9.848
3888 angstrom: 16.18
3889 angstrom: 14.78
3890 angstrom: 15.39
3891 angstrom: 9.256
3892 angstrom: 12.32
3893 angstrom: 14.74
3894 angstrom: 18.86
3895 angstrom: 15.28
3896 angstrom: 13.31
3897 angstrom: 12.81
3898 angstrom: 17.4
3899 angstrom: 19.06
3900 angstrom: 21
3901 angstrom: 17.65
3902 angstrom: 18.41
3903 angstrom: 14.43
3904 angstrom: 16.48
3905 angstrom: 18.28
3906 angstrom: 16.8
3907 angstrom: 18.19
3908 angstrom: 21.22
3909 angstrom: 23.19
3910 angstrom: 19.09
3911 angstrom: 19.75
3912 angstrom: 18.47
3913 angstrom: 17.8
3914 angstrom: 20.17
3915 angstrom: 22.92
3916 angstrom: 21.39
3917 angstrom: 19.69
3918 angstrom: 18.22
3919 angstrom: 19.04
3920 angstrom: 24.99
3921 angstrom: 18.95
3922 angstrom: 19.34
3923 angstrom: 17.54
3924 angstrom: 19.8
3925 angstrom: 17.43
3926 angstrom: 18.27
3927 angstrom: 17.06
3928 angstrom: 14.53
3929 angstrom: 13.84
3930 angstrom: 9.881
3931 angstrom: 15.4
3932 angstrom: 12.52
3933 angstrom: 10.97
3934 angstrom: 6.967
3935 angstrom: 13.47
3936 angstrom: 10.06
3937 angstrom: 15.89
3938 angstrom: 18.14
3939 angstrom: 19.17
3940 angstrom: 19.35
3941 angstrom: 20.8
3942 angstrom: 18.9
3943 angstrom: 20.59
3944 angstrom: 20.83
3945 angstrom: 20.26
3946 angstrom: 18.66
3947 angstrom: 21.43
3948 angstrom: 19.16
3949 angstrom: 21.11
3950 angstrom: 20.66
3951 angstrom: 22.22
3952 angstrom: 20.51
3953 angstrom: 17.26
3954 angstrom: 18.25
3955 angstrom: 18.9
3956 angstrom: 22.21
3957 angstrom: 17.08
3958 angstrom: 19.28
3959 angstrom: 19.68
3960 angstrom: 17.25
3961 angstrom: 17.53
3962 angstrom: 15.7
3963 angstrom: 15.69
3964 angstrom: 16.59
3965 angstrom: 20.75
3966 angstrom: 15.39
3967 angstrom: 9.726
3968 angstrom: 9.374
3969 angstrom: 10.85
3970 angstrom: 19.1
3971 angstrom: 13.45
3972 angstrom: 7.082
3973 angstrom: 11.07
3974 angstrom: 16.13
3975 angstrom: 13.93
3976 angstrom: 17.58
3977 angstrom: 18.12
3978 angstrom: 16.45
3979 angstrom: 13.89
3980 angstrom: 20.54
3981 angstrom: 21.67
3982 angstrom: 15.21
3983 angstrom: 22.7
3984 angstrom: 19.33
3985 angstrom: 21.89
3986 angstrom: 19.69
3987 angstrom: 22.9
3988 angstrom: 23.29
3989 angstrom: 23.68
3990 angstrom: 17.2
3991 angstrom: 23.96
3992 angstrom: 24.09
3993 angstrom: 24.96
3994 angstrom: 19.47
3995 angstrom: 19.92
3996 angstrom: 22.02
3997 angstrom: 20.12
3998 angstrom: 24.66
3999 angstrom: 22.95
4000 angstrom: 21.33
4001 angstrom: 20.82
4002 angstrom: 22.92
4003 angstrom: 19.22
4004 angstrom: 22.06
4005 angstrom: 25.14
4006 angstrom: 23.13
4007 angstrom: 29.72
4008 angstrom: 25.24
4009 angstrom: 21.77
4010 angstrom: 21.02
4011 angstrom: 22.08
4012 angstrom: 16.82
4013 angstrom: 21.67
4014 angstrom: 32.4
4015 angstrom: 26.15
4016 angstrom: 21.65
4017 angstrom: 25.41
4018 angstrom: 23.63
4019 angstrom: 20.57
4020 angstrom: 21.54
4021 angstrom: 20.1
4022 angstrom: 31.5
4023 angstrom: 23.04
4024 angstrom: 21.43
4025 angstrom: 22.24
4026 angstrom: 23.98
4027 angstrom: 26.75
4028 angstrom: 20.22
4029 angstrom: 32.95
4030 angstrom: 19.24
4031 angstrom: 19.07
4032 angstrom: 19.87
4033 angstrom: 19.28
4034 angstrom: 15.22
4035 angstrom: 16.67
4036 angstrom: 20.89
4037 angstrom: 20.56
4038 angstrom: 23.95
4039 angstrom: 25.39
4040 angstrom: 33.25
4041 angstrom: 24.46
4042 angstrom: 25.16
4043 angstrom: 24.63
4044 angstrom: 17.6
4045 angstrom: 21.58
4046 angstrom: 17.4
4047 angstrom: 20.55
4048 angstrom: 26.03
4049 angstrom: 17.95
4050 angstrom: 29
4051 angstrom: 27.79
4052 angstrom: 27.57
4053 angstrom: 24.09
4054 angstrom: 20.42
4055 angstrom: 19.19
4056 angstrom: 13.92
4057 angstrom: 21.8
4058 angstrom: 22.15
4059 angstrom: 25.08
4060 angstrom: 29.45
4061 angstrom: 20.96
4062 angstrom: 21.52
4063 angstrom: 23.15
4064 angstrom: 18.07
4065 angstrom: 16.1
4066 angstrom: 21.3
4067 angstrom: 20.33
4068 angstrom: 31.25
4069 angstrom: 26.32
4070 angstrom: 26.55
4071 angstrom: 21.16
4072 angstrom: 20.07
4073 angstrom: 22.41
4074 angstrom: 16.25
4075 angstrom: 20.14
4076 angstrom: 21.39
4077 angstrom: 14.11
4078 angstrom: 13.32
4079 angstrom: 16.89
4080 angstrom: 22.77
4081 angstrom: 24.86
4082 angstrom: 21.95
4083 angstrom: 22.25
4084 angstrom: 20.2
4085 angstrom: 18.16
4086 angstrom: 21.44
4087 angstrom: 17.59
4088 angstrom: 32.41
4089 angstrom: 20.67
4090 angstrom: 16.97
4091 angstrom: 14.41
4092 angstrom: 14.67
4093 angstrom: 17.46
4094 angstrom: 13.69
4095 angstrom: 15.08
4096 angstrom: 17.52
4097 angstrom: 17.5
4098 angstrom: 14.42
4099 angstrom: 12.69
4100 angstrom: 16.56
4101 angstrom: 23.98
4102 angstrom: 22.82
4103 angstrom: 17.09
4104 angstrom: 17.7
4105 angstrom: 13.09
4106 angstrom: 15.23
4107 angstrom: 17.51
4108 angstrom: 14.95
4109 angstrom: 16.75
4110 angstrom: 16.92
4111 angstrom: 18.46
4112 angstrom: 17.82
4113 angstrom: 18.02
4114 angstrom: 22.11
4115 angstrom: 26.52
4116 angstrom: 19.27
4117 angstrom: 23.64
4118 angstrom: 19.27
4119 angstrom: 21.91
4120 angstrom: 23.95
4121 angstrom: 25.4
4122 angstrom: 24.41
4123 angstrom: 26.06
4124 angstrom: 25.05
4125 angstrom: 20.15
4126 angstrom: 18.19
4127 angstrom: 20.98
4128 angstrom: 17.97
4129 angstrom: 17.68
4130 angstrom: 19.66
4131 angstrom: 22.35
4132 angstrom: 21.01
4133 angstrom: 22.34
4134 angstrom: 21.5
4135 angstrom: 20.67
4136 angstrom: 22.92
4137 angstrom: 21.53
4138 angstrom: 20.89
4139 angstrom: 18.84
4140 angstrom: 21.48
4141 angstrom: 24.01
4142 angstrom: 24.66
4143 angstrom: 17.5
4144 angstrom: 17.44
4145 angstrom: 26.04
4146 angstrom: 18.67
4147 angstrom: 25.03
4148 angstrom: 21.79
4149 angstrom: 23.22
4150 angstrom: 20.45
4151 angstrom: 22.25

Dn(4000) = 1.3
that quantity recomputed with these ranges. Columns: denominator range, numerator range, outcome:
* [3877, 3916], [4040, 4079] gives 1.41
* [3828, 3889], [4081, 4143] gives 1.34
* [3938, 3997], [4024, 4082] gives 1.24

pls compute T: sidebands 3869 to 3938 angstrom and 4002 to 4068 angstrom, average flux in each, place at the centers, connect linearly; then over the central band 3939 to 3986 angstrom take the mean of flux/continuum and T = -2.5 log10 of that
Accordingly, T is 0.10 mag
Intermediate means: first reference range 16.9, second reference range 22.7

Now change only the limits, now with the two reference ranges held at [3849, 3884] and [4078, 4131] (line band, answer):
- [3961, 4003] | 0.055 mag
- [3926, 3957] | 0.123 mag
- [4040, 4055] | -0.200 mag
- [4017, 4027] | -0.203 mag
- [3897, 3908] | 0.099 mag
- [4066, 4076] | -0.163 mag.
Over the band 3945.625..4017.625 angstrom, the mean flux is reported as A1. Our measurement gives 19.7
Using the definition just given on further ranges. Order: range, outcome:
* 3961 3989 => 16.7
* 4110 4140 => 21.3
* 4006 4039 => 22.8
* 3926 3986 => 16.9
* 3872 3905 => 16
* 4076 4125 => 19.3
